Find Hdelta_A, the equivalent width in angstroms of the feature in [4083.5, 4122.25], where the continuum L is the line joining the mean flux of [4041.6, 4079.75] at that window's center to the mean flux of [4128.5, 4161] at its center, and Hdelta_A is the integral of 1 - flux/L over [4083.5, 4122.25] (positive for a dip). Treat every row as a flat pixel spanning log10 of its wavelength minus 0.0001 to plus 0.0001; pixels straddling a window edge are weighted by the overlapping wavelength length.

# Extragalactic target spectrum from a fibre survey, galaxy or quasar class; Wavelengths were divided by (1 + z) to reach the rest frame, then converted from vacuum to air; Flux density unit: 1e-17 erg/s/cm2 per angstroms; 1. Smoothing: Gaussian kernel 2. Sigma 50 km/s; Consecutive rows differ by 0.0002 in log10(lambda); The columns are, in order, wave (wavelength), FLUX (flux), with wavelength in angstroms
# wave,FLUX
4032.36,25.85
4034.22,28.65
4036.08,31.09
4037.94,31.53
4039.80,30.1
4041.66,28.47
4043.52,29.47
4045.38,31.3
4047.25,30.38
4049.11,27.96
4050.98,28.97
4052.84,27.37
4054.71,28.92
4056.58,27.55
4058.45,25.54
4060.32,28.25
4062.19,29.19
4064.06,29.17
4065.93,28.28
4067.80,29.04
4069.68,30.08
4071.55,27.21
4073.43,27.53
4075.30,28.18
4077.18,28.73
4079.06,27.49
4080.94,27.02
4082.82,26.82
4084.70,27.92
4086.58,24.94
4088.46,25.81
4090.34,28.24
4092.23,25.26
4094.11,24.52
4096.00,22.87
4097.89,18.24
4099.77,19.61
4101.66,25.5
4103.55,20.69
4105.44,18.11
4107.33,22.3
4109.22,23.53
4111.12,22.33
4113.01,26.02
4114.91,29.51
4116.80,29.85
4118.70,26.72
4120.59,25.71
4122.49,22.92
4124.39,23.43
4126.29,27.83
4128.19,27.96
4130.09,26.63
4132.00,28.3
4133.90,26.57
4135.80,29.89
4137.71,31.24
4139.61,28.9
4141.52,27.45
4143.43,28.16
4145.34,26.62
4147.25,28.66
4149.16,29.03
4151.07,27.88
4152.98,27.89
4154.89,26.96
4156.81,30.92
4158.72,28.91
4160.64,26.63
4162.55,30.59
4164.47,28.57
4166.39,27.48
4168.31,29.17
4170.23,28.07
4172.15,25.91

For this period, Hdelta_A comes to 5.5 angstroms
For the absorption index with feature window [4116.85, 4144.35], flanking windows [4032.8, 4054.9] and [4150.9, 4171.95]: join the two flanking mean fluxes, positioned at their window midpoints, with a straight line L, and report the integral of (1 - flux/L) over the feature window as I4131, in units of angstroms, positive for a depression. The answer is 1.3 angstroms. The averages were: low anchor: 29.4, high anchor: 28.4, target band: 27.3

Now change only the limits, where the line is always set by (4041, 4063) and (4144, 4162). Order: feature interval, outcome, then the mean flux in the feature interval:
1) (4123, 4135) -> 0.69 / 26.7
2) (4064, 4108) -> 4.60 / 25.5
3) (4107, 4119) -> 1.06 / 25.9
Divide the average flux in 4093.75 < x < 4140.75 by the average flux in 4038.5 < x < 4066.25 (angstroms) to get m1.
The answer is 0.88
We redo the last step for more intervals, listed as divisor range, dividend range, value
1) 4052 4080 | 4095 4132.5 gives 0.86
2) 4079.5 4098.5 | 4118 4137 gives 1.05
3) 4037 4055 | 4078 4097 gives 0.88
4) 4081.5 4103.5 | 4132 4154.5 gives 1.16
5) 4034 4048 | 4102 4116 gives 0.77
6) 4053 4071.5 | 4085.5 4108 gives 0.81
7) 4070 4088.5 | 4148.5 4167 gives 1.04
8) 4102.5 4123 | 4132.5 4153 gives 1.17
